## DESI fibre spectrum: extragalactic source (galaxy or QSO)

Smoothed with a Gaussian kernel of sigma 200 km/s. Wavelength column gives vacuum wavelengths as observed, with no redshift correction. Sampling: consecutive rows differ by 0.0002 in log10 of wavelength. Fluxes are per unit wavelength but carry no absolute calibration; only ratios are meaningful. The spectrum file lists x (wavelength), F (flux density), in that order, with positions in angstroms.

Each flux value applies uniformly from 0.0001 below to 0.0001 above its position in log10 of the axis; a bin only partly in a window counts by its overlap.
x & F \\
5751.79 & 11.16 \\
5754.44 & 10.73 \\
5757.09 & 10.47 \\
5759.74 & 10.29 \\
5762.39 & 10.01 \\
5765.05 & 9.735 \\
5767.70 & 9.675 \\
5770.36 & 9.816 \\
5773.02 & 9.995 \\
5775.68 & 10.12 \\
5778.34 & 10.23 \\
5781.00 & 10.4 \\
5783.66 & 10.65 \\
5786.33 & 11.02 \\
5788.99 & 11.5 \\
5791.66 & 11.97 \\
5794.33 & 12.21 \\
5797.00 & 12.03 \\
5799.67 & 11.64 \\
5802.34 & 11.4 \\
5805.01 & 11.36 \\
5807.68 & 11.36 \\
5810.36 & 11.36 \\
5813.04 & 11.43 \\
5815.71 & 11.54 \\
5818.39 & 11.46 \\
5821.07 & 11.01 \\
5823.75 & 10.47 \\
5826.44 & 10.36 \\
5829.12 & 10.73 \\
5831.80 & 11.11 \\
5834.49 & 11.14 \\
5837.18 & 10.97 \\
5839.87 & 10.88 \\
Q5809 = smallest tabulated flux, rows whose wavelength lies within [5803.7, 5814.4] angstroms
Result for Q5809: 11.36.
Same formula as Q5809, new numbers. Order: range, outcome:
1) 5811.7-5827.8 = 10.36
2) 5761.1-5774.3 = 9.675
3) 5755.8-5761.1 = 10.29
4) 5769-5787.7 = 9.816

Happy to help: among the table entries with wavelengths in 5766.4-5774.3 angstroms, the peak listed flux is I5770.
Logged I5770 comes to 9.995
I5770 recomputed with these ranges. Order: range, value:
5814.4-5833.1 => 11.54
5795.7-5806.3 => 12.03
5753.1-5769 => 10.73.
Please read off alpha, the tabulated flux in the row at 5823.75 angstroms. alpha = 10.47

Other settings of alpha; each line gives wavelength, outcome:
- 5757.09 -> 10.47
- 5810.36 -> 11.36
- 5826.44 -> 10.36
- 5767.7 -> 9.675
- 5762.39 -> 10.01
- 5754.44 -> 10.73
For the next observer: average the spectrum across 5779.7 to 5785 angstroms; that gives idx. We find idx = 10.5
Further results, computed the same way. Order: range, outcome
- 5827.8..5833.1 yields 10.9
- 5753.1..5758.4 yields 10.6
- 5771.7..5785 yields 10.3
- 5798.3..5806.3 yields 11.5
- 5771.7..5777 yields 10.1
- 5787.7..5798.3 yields 11.9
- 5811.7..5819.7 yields 11.5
